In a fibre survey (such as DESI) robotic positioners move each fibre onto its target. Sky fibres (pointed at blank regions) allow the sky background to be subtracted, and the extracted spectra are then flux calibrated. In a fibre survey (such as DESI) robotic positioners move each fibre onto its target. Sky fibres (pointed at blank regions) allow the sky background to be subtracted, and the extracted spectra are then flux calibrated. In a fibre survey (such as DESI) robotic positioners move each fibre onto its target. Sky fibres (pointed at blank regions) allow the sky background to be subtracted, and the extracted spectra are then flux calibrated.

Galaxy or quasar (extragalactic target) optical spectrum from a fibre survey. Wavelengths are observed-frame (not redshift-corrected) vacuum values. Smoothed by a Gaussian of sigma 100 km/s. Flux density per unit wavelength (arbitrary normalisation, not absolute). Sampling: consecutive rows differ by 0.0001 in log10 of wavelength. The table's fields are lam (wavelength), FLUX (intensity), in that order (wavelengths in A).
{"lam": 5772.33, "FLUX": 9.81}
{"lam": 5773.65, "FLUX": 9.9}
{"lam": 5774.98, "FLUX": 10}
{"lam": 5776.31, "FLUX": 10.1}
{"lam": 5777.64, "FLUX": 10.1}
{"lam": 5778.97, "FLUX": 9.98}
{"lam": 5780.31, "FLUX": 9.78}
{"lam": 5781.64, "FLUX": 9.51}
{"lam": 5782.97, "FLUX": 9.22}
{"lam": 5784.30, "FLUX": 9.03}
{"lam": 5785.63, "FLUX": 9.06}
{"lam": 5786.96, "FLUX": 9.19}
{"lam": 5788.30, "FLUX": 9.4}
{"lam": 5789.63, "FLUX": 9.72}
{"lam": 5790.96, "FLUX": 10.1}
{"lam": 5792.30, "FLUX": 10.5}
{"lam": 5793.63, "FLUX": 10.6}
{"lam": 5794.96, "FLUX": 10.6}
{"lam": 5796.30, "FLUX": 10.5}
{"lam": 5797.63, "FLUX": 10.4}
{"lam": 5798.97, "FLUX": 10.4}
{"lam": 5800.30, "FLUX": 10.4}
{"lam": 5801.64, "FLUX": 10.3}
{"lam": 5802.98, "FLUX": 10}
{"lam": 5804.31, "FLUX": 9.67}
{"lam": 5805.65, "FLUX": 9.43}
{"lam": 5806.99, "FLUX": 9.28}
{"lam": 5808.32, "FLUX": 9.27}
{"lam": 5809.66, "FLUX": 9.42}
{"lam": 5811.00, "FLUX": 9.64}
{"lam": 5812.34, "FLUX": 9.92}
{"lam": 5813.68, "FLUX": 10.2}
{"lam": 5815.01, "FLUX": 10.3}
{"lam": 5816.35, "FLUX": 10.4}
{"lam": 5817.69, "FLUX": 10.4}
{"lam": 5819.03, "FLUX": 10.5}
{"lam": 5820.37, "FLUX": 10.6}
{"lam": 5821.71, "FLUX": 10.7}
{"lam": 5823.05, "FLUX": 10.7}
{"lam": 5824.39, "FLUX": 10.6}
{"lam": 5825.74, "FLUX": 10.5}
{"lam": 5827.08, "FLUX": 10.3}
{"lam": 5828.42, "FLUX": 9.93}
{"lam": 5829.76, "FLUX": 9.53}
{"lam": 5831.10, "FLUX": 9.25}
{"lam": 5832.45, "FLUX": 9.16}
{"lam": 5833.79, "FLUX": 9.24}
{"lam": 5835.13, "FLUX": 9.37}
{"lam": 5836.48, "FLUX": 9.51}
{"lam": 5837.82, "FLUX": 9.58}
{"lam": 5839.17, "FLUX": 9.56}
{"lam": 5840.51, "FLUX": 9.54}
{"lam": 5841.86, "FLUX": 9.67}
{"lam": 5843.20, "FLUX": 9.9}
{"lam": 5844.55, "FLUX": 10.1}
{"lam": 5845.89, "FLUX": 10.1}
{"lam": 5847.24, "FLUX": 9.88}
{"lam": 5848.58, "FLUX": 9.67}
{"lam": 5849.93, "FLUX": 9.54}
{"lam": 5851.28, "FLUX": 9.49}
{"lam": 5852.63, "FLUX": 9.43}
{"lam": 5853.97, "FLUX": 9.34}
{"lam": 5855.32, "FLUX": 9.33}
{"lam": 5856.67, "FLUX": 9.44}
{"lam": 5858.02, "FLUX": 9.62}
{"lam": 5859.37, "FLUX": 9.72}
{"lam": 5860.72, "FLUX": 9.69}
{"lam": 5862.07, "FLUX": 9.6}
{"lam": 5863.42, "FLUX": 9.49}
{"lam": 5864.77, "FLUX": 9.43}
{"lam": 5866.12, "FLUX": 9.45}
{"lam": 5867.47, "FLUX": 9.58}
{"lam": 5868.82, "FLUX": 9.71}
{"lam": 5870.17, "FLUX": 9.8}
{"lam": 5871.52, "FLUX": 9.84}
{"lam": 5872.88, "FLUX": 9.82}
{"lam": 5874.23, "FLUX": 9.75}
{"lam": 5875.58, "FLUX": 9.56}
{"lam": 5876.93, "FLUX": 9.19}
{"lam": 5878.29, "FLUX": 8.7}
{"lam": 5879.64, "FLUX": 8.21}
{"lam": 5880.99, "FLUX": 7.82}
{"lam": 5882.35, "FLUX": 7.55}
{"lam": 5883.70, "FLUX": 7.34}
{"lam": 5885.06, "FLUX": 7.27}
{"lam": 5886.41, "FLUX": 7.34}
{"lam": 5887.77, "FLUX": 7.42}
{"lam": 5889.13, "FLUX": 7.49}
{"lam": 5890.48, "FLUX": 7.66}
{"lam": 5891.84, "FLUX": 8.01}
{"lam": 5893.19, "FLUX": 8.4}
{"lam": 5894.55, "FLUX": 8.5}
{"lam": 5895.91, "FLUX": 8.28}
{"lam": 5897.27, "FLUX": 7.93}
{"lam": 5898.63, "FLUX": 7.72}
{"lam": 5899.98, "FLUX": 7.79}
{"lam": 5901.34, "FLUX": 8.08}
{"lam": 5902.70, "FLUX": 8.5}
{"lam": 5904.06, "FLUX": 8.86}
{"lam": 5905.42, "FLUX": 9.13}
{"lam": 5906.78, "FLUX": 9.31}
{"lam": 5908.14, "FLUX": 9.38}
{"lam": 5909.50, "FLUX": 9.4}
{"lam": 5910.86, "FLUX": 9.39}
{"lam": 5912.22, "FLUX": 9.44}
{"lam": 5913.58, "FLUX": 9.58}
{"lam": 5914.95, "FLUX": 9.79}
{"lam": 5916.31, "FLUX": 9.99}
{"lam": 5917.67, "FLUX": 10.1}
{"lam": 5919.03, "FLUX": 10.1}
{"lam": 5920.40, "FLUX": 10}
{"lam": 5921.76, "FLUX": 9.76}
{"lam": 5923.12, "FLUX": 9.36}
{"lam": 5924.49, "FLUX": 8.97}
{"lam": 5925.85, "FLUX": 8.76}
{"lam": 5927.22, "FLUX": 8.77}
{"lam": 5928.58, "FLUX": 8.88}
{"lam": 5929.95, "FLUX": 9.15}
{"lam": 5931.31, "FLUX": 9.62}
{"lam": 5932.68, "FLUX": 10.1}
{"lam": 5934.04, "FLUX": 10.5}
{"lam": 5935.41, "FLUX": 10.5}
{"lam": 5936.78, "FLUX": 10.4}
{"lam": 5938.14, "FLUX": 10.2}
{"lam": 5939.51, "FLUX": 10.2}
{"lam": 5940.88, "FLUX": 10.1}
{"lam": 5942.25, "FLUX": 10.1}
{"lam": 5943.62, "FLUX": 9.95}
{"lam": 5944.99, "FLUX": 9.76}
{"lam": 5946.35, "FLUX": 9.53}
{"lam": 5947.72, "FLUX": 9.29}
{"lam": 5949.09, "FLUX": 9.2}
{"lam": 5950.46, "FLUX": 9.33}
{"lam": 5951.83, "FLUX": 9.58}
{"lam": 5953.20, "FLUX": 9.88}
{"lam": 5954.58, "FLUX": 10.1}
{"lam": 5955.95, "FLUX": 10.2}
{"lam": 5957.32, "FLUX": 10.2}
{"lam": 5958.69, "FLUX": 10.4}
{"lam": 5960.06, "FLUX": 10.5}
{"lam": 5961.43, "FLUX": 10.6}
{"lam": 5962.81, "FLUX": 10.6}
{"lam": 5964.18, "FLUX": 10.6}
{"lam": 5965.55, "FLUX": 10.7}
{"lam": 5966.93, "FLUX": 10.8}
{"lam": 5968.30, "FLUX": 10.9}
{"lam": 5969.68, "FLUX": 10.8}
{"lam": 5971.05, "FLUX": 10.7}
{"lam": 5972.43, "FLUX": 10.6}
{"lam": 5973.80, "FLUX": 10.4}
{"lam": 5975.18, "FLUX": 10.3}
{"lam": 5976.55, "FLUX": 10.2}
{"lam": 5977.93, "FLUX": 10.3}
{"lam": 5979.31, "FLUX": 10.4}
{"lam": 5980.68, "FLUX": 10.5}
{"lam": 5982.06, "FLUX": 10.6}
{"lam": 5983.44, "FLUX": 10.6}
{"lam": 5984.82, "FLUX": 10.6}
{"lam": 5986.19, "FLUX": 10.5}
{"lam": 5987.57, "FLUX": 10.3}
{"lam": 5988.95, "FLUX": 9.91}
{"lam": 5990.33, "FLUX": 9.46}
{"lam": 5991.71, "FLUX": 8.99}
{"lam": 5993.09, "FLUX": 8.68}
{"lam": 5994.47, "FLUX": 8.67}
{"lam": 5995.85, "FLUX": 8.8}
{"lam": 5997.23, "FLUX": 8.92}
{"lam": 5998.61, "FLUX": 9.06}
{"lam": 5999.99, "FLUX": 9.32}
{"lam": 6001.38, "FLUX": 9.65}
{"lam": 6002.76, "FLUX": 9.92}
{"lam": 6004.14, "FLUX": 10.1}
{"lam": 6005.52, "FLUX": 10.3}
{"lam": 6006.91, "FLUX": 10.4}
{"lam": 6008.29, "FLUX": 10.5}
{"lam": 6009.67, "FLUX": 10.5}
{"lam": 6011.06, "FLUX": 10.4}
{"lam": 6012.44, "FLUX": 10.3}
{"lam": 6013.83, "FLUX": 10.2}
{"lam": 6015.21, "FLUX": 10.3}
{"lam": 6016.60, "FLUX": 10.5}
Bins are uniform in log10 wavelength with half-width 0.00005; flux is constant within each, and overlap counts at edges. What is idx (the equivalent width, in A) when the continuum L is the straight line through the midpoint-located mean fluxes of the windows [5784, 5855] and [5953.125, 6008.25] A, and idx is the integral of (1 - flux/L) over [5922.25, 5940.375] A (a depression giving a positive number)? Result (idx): 0.7 A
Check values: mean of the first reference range 9.89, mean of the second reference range 10.1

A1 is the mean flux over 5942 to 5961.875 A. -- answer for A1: 9.9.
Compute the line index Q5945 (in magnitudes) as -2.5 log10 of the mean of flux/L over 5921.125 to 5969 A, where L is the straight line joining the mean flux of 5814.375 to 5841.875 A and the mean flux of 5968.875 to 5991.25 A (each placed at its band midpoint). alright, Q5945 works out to 0.04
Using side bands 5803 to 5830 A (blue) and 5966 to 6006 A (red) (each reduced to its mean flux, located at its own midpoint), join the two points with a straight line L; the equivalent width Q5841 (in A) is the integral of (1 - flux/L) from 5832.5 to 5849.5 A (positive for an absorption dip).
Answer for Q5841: 0.7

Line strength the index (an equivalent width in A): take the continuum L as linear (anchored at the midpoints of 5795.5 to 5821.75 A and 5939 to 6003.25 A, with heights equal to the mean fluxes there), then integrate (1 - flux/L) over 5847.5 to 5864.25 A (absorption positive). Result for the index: 0.86 A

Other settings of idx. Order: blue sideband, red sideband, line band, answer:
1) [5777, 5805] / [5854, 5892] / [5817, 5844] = -1.5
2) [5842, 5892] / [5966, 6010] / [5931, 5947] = -0.7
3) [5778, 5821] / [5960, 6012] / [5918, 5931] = 0.9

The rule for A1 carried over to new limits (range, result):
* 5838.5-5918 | 9.04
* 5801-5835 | 9.96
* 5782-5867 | 9.82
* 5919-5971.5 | 9.97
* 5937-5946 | 10.1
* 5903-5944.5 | 9.65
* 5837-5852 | 9.73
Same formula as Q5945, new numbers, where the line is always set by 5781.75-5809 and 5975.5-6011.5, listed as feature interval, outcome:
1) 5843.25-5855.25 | 0.020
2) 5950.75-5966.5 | -0.042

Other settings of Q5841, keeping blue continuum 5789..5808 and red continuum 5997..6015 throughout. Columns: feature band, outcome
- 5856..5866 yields 0.5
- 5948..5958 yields 0.3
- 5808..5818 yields 0.2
